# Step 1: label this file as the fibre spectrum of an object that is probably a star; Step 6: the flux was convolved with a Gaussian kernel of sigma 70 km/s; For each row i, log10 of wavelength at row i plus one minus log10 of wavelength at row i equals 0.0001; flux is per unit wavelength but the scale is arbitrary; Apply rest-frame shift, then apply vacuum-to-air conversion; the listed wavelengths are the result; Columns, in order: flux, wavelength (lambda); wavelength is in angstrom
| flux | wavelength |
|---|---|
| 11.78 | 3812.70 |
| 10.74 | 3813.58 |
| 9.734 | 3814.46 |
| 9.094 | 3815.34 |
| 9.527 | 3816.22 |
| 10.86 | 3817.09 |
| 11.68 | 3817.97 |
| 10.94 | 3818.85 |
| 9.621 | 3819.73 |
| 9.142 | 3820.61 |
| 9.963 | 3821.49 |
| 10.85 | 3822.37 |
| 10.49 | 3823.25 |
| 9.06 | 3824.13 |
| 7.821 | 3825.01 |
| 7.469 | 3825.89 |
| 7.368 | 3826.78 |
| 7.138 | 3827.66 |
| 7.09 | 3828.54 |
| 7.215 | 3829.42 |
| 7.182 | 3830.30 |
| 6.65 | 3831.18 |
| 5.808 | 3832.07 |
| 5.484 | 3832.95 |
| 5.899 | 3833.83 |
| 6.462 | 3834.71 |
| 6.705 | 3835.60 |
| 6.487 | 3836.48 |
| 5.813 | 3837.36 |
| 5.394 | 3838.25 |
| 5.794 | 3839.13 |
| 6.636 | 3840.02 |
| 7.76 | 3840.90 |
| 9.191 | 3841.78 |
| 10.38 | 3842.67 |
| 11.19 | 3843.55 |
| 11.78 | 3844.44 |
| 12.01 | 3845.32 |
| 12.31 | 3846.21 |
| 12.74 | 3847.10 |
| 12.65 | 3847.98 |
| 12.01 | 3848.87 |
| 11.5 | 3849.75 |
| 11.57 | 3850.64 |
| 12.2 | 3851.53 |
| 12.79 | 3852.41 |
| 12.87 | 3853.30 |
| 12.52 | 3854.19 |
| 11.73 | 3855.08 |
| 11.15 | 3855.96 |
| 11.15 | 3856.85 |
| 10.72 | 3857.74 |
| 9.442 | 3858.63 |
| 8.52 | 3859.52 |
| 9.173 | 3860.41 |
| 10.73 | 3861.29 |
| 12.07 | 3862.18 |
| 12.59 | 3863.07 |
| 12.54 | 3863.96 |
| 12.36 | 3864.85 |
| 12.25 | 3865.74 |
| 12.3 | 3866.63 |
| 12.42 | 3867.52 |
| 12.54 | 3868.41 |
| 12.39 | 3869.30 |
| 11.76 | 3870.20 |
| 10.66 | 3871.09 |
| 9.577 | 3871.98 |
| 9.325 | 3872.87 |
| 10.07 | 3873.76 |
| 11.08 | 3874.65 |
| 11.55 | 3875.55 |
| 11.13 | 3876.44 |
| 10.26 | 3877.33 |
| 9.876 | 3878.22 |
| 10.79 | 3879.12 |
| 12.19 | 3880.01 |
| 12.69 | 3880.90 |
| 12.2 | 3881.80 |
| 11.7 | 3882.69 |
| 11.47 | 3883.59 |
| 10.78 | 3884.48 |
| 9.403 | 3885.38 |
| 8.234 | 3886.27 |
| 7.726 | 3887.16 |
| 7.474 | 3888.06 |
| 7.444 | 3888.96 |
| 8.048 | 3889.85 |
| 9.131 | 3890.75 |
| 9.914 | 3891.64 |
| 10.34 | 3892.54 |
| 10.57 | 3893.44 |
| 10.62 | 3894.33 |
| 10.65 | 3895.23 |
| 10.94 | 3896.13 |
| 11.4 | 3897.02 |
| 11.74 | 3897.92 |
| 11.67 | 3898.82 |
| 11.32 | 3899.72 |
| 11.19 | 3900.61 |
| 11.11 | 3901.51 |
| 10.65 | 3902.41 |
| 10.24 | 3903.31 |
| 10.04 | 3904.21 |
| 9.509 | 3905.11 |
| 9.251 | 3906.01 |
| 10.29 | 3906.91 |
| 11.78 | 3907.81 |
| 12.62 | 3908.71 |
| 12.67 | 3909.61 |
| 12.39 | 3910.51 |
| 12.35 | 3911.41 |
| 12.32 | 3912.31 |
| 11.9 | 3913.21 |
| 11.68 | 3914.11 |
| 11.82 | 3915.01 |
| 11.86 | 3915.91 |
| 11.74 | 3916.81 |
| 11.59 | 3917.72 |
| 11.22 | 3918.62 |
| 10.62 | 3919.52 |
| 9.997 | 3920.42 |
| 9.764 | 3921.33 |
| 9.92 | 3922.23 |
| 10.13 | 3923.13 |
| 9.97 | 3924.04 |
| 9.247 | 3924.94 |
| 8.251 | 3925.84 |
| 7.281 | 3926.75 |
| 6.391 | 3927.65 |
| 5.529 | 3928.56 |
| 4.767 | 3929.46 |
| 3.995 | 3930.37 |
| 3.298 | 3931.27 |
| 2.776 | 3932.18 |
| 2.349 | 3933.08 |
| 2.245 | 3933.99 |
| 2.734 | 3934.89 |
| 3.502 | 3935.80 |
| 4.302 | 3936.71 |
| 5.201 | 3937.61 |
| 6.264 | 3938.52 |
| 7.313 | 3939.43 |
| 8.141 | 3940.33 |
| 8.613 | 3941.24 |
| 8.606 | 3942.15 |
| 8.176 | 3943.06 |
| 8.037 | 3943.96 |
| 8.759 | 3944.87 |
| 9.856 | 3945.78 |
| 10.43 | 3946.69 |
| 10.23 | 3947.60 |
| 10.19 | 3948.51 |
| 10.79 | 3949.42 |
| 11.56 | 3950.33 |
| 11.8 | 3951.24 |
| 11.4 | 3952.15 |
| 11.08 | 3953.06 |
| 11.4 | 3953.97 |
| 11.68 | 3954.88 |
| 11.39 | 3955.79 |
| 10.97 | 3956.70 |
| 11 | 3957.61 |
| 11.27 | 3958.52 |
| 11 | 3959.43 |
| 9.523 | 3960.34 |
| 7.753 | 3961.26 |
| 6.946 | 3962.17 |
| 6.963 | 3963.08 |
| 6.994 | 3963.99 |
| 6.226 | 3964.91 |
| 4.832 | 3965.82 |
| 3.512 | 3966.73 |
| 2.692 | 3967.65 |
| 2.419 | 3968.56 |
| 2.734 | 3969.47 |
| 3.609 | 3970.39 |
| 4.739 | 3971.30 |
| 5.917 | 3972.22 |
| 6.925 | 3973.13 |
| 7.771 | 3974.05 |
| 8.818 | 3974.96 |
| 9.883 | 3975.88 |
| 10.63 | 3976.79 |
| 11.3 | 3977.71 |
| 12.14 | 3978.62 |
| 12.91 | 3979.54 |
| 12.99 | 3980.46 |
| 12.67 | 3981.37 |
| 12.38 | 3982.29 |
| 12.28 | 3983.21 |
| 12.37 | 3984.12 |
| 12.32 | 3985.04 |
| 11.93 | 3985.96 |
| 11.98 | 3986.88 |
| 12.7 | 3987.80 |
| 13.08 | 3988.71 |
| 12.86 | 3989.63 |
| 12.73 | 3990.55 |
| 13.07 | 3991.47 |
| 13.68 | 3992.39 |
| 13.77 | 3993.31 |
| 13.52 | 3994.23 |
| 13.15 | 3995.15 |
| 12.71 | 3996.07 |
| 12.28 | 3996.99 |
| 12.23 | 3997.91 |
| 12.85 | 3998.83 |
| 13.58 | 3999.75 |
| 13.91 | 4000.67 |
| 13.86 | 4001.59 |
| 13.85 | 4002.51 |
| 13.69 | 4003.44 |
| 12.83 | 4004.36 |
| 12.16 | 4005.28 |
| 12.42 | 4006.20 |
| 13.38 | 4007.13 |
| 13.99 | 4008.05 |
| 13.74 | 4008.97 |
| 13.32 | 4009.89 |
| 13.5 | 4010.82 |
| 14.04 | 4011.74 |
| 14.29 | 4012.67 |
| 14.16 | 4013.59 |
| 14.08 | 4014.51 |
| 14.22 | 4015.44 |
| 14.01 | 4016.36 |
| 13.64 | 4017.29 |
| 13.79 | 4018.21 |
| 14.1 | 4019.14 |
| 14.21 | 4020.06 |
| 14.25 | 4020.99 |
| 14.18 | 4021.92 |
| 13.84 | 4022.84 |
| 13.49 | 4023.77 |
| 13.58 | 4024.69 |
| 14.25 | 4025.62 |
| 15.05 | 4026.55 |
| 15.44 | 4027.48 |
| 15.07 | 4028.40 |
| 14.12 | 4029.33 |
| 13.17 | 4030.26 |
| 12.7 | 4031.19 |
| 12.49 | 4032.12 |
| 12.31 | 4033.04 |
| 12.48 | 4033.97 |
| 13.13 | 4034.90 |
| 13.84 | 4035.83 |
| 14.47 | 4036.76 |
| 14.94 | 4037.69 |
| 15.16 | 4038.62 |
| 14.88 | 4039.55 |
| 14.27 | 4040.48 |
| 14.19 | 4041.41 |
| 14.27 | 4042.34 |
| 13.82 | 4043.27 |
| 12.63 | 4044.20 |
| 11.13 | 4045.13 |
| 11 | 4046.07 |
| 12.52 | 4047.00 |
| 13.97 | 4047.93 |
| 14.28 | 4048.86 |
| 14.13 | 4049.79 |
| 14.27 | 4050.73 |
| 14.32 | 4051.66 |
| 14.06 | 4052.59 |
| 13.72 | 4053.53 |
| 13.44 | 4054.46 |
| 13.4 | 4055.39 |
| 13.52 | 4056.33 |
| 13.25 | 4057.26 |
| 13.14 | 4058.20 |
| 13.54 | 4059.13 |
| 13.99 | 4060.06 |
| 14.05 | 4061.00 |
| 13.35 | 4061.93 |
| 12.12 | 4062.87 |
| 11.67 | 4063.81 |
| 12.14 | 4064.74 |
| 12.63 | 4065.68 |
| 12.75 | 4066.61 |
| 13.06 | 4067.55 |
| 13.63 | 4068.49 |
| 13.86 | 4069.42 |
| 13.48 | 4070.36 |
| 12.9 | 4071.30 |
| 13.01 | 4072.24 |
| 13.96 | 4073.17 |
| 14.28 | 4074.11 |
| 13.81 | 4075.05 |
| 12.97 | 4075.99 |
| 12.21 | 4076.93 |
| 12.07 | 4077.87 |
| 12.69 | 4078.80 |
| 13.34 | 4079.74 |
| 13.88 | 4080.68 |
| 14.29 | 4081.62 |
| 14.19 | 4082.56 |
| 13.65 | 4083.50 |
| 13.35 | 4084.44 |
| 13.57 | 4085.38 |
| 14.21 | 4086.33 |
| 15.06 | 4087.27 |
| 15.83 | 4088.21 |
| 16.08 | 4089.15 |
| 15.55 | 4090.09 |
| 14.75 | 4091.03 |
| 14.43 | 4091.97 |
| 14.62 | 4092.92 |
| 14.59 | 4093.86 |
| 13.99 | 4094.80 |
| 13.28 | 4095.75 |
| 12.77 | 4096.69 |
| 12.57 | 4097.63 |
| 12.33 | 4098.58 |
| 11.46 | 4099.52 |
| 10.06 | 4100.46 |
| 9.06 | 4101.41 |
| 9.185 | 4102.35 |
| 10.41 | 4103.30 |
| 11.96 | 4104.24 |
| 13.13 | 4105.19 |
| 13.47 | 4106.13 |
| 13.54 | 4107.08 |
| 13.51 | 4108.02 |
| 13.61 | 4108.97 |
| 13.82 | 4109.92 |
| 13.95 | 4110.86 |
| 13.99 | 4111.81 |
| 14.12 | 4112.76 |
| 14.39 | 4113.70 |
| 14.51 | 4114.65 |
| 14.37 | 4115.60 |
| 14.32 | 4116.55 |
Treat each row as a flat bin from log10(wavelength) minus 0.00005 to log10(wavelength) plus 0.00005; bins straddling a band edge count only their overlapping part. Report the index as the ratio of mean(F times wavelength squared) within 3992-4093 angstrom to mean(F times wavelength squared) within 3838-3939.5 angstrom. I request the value 1.5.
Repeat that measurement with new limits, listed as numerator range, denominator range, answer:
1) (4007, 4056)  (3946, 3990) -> 1.49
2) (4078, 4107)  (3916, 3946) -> 1.96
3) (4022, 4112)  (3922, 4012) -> 1.46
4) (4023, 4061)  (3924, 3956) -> 1.88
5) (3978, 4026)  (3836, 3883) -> 1.32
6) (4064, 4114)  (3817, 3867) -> 1.55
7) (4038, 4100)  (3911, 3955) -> 1.69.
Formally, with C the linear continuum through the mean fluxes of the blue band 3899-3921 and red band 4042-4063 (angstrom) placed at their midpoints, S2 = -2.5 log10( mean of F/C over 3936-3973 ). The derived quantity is 0.42 mag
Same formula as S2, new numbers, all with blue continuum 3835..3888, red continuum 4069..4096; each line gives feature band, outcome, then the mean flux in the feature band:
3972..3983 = 0.18 mag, 10.5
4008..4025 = -0.08 mag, 13.9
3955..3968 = 0.44 mag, 8.07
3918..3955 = 0.42 mag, 7.98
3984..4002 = -0.03 mag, 12.9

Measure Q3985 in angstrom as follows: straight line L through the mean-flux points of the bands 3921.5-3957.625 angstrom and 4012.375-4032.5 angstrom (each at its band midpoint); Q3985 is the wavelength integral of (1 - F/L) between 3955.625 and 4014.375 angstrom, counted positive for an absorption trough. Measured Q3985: 2.8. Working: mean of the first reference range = 7.97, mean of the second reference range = 14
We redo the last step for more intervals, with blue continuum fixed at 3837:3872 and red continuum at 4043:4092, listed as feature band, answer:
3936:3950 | 4.4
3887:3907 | 2.4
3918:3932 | 4.5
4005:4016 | -0.7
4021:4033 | -0.8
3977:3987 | 0.2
